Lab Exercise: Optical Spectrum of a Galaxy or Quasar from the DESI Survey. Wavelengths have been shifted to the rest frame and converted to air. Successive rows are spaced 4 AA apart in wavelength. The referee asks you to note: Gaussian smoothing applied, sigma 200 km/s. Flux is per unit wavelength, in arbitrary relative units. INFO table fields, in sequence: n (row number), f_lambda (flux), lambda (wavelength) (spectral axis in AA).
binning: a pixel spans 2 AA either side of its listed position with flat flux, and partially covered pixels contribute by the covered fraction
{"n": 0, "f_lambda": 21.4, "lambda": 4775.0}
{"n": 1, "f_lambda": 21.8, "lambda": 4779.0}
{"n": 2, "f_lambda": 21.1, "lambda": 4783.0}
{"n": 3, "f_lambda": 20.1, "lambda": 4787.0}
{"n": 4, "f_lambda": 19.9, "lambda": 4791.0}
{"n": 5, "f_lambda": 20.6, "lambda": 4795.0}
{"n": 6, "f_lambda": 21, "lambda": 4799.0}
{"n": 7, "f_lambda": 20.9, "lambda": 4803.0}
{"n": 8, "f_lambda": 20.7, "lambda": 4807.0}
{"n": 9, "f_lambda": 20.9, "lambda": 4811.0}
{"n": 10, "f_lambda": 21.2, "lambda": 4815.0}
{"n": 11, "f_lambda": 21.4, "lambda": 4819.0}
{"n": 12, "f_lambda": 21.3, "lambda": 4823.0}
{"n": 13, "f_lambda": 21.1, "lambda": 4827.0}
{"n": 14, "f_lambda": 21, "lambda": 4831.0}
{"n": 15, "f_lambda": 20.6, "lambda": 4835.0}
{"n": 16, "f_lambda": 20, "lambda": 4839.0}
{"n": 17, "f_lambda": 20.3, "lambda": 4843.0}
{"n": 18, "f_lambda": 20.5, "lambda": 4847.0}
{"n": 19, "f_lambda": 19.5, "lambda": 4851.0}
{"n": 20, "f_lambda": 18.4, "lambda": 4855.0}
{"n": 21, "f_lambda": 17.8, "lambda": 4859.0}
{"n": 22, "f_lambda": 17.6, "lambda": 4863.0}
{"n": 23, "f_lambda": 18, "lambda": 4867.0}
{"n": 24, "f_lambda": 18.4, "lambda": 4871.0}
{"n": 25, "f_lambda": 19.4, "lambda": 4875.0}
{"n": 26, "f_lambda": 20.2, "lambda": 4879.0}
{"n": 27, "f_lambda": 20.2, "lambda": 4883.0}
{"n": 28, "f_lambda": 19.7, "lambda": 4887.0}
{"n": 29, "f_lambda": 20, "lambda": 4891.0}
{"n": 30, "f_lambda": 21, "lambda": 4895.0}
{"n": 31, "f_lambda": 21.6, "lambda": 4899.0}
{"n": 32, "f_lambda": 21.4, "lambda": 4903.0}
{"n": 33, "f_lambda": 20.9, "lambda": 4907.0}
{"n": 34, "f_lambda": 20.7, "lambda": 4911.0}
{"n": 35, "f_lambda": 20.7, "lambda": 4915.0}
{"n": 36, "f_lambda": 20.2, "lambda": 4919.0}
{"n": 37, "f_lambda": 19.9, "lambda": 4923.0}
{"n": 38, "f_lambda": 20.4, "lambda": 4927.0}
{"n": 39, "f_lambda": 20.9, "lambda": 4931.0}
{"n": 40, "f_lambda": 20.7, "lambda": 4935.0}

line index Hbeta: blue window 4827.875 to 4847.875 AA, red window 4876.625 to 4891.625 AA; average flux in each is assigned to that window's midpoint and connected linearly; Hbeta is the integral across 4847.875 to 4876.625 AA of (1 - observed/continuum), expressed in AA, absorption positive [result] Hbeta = 2.5 AA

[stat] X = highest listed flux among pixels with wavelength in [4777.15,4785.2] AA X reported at 21.8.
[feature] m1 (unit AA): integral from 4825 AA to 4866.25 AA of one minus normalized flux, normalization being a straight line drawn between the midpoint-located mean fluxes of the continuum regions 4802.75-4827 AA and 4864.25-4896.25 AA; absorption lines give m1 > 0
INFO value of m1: 1.5 AA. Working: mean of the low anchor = 21.1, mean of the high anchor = 19.5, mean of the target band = 19.6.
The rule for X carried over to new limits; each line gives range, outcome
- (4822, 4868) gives 21.3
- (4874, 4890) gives 20.2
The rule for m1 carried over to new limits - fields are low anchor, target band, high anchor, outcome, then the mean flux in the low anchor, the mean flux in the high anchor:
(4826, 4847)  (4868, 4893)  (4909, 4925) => 1.1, 20.6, 20.4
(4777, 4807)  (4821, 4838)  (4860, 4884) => -0.9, 20.8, 18.9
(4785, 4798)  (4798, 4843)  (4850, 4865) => -3.5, 20.3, 18.2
